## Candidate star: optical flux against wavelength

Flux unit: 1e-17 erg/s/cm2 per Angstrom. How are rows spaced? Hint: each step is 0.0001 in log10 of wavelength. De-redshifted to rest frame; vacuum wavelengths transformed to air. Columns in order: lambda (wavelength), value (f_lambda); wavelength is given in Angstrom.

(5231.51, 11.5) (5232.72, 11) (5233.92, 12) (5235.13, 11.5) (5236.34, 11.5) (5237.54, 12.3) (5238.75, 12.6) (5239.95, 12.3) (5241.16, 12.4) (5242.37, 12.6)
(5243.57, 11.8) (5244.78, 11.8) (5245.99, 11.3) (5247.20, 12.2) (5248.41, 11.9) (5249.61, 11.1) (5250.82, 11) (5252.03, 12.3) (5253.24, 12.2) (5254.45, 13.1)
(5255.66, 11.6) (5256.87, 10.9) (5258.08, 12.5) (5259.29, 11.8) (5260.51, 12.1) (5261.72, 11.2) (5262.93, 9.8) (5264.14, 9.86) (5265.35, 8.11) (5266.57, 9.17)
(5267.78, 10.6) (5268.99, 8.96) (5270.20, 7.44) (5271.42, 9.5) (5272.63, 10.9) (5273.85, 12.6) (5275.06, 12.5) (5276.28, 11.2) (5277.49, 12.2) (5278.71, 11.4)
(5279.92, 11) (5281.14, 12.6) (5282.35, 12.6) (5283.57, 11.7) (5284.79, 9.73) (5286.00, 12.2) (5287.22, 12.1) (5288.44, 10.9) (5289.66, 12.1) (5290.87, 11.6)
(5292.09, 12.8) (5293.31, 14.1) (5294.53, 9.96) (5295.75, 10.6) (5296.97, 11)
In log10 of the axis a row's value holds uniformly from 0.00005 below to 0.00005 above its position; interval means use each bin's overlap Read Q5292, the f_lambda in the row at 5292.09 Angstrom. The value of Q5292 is 12.8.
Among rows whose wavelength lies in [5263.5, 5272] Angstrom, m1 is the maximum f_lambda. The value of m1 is 10.6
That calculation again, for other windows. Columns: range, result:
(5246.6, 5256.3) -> 13.1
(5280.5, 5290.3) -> 12.6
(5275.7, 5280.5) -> 12.2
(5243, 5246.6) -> 11.8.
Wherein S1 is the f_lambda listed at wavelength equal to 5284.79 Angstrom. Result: 9.73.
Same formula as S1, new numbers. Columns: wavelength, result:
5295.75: 10.6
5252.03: 12.3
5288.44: 10.9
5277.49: 12.2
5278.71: 11.4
